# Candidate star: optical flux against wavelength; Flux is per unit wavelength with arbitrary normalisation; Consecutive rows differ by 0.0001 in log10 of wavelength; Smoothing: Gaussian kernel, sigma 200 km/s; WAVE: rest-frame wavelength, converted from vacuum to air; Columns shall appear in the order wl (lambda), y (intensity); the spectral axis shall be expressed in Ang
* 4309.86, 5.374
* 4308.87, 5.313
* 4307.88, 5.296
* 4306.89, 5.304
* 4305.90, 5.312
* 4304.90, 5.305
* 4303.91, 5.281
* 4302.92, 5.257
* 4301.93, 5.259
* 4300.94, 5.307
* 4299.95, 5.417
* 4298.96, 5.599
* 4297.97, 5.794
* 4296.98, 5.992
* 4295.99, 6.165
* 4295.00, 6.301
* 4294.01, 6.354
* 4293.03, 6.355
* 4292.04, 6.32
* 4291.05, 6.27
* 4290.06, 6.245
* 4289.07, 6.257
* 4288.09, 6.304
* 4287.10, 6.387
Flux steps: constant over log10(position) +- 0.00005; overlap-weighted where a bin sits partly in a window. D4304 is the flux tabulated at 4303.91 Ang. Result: 5.281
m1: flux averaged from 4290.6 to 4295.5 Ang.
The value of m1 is 6.32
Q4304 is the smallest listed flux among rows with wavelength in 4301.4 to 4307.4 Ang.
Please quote 5.257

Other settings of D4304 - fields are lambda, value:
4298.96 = 5.599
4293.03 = 6.355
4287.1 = 6.387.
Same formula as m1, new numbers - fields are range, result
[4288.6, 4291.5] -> 6.25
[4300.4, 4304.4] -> 5.28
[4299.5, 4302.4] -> 5.33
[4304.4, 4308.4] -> 5.3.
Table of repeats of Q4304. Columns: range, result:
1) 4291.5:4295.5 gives 6.301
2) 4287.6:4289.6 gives 6.257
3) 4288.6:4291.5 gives 6.245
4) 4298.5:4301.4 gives 5.307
